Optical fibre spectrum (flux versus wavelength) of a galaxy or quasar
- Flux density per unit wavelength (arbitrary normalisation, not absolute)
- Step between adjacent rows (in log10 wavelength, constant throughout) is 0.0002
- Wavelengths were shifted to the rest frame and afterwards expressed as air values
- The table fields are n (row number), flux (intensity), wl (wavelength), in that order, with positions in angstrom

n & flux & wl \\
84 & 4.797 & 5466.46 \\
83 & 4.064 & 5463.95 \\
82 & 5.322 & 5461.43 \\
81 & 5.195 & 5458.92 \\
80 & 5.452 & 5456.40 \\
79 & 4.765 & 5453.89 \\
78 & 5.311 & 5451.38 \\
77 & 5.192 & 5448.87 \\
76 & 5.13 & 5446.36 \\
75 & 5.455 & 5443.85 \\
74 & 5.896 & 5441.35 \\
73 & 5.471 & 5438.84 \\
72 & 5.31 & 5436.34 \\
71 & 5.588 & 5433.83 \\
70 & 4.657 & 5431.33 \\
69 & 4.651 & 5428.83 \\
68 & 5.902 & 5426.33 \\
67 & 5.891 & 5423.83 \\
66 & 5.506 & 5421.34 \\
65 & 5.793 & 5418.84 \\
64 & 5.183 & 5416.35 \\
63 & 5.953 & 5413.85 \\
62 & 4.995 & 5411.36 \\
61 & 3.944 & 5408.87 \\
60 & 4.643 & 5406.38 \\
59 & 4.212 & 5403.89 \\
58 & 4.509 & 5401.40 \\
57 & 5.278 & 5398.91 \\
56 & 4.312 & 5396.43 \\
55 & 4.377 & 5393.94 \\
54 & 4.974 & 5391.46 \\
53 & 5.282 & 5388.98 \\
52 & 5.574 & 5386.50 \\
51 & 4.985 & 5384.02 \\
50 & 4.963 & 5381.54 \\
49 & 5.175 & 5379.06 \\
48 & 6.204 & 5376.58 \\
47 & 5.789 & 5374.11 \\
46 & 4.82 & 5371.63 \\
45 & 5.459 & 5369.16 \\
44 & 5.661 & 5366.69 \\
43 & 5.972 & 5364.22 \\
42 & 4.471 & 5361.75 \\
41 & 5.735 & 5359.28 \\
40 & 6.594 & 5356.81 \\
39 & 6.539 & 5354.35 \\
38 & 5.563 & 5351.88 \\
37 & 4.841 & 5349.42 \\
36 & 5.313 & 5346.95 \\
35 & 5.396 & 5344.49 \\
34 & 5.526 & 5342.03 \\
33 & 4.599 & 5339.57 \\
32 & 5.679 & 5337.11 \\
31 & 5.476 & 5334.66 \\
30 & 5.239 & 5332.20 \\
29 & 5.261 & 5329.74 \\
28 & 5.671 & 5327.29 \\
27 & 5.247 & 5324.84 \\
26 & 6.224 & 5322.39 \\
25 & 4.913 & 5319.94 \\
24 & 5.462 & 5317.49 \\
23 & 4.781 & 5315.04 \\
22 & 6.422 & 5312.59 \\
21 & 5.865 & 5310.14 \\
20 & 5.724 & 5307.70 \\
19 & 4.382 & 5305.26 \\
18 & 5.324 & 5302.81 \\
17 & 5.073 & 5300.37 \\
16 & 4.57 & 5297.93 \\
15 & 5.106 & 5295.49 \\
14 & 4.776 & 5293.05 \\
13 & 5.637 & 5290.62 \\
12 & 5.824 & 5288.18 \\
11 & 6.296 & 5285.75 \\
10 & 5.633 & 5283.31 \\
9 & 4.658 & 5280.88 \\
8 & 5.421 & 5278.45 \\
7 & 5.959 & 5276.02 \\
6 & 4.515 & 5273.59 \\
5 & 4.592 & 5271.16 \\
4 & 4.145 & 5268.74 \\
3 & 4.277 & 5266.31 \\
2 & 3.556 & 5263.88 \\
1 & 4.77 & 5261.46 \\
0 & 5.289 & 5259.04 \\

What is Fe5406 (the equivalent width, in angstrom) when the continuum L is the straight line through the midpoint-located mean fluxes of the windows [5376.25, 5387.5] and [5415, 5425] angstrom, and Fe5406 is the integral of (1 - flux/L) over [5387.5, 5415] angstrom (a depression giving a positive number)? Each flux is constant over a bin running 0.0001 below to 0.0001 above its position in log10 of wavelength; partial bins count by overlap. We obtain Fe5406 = 3.4 angstrom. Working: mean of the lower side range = 5.31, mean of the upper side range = 5.6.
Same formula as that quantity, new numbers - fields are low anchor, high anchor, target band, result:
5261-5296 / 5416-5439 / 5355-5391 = -1.5 angstrom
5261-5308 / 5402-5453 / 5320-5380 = -4.8 angstrom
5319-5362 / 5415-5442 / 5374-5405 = 2.5 angstrom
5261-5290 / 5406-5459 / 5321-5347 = -1.7 angstrom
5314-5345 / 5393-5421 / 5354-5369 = -1.8 angstrom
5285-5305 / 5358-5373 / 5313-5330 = -0.4 angstrom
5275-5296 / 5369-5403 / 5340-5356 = -0.8 angstrom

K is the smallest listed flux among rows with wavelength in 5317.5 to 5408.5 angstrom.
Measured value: 4.212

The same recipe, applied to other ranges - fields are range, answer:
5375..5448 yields 3.944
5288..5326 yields 4.382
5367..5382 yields 4.82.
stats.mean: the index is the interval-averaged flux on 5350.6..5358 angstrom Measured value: 6.22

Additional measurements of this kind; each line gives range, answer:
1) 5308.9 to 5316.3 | 5.69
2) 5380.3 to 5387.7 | 5.17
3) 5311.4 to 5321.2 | 5.39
